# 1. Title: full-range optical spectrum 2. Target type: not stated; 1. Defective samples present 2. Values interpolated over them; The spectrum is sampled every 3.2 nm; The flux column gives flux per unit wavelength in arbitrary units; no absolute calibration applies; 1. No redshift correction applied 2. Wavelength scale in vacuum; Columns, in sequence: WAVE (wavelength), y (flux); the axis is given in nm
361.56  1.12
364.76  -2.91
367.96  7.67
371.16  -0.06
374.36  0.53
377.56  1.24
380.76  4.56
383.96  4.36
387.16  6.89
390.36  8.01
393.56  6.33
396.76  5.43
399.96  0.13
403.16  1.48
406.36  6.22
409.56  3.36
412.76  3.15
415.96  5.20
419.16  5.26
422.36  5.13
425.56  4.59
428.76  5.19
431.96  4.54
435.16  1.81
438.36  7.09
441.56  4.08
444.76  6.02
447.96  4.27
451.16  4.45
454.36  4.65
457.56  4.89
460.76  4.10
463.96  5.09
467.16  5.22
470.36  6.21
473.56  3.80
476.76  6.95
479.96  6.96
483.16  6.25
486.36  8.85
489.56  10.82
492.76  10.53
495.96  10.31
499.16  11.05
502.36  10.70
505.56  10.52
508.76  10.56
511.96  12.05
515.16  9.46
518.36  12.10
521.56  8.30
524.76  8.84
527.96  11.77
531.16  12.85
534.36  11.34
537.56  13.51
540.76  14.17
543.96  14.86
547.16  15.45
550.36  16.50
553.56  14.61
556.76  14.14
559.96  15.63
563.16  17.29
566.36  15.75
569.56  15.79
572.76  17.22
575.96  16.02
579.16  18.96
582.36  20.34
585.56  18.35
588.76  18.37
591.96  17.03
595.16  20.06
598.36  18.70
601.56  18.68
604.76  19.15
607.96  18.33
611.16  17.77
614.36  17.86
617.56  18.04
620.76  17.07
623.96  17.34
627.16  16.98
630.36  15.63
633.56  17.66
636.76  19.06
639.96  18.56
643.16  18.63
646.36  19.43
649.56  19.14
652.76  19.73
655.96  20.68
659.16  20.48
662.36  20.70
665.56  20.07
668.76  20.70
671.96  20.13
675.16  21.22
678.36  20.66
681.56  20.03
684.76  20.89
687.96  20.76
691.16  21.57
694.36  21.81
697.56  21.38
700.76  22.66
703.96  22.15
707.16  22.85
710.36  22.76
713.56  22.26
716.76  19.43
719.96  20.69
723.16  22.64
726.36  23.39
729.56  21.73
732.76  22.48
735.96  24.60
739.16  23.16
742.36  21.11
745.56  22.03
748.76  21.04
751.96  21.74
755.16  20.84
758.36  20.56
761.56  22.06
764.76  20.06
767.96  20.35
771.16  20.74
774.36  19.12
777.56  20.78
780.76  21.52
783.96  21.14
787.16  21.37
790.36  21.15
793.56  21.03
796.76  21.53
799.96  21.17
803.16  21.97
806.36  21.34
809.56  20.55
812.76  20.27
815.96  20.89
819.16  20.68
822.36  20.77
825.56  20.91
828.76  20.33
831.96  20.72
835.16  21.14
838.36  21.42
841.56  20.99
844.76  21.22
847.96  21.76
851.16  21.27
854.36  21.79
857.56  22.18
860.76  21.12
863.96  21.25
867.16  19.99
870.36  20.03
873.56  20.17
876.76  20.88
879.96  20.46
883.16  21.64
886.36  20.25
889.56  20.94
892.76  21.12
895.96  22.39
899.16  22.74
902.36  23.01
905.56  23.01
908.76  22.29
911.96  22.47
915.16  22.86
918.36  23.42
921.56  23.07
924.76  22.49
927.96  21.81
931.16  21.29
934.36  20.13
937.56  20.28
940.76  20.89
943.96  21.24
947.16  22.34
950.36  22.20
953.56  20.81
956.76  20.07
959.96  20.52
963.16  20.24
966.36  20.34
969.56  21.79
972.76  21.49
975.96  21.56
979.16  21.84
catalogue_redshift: 0.218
